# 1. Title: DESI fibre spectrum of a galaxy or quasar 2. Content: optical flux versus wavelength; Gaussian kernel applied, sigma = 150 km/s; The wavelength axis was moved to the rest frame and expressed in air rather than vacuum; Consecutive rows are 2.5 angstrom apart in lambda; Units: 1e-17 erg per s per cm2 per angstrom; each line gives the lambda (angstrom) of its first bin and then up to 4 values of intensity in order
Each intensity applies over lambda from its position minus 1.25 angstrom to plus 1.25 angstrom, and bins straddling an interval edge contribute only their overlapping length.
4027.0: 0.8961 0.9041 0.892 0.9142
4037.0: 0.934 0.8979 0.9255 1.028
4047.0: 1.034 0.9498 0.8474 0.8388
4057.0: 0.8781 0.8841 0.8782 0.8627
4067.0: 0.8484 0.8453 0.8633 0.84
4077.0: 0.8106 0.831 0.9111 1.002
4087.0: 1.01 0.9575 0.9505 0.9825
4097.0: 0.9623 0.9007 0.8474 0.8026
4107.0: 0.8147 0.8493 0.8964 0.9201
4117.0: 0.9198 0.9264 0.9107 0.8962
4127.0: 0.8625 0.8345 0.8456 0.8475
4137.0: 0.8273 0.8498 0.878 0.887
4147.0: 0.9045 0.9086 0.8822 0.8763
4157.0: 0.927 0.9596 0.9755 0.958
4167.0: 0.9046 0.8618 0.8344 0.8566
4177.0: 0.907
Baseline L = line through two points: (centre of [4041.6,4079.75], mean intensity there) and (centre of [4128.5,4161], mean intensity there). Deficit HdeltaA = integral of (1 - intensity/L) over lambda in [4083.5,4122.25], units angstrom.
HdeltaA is -1.4 angstrom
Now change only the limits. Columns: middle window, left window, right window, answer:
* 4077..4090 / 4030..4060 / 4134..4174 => -0.3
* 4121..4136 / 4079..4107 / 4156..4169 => 1.1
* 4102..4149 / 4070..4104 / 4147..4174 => 1.9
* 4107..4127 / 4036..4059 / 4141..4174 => 0.4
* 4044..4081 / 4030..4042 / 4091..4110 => 0.9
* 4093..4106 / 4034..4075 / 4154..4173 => 0.1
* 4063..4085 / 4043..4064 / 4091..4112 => 1.0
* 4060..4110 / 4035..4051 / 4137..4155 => 2.0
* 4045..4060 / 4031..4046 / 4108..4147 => 0.2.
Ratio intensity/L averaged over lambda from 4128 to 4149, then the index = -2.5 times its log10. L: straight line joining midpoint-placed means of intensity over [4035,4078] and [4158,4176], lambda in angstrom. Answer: 0.05 mag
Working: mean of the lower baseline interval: 0.893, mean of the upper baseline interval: 0.907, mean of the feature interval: 0.861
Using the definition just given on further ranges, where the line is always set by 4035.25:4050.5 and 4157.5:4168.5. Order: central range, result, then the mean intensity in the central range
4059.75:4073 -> 0.11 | 0.861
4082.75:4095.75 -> -0.03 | 0.978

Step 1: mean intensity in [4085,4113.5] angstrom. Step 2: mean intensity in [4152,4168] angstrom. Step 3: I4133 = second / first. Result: 1.02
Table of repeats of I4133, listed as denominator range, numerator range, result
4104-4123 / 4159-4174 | 1.03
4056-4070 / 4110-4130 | 1.03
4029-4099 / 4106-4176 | 0.97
